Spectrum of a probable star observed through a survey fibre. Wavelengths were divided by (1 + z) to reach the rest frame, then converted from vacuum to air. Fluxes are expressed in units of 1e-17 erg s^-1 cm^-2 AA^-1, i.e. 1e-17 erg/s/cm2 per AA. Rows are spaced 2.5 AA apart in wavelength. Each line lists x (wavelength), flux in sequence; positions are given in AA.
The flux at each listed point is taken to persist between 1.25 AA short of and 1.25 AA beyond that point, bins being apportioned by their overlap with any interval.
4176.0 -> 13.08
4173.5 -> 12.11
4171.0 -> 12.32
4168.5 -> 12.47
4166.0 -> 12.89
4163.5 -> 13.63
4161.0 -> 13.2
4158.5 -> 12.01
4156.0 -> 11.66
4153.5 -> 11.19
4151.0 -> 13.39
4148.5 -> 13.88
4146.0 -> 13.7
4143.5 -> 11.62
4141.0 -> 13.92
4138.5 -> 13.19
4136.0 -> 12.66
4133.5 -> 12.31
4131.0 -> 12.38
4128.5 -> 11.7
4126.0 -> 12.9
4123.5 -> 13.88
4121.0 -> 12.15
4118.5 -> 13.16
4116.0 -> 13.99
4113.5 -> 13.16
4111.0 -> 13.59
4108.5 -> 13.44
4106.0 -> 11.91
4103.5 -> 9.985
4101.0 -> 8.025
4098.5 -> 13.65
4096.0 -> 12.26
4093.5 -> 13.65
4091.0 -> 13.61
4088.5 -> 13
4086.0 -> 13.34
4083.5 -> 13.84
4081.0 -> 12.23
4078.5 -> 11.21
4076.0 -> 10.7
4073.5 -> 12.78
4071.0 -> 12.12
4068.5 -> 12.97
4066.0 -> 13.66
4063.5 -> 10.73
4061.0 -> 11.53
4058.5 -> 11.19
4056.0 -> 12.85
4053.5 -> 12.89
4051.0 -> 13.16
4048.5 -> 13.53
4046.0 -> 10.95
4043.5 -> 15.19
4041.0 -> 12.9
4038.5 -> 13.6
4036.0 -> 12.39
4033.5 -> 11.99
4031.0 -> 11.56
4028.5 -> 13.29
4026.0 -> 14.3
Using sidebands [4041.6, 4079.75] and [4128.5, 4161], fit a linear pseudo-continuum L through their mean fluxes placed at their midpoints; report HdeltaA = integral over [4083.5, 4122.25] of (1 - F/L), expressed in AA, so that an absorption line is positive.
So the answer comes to -0.4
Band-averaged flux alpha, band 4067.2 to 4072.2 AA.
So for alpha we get 12.6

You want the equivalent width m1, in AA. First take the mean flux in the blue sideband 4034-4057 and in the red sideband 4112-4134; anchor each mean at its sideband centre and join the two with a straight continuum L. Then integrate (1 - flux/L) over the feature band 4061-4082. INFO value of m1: 1.5 AA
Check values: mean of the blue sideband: 13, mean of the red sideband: 12.9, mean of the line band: 12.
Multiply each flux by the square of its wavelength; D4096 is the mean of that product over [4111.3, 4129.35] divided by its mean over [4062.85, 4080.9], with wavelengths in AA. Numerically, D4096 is 1.1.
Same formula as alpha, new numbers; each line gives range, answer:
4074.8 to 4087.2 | 12.3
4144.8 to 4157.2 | 12.8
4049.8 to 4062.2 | 12.3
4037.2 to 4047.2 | 13.2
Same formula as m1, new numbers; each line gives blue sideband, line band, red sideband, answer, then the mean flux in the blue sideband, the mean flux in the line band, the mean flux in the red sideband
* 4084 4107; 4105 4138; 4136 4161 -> -1.1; 12.2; 12.9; 12.7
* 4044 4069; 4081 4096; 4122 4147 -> -0.8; 12.4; 13.3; 12.8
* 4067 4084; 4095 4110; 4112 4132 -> 1.3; 12.2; 11.6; 12.9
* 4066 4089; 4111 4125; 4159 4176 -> -0.7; 12.5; 13.3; 12.8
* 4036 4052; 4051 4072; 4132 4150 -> 1.3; 13.2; 12.3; 13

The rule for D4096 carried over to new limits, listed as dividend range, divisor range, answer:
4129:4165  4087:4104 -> 1.08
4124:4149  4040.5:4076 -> 1.06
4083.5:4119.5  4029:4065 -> 1.04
